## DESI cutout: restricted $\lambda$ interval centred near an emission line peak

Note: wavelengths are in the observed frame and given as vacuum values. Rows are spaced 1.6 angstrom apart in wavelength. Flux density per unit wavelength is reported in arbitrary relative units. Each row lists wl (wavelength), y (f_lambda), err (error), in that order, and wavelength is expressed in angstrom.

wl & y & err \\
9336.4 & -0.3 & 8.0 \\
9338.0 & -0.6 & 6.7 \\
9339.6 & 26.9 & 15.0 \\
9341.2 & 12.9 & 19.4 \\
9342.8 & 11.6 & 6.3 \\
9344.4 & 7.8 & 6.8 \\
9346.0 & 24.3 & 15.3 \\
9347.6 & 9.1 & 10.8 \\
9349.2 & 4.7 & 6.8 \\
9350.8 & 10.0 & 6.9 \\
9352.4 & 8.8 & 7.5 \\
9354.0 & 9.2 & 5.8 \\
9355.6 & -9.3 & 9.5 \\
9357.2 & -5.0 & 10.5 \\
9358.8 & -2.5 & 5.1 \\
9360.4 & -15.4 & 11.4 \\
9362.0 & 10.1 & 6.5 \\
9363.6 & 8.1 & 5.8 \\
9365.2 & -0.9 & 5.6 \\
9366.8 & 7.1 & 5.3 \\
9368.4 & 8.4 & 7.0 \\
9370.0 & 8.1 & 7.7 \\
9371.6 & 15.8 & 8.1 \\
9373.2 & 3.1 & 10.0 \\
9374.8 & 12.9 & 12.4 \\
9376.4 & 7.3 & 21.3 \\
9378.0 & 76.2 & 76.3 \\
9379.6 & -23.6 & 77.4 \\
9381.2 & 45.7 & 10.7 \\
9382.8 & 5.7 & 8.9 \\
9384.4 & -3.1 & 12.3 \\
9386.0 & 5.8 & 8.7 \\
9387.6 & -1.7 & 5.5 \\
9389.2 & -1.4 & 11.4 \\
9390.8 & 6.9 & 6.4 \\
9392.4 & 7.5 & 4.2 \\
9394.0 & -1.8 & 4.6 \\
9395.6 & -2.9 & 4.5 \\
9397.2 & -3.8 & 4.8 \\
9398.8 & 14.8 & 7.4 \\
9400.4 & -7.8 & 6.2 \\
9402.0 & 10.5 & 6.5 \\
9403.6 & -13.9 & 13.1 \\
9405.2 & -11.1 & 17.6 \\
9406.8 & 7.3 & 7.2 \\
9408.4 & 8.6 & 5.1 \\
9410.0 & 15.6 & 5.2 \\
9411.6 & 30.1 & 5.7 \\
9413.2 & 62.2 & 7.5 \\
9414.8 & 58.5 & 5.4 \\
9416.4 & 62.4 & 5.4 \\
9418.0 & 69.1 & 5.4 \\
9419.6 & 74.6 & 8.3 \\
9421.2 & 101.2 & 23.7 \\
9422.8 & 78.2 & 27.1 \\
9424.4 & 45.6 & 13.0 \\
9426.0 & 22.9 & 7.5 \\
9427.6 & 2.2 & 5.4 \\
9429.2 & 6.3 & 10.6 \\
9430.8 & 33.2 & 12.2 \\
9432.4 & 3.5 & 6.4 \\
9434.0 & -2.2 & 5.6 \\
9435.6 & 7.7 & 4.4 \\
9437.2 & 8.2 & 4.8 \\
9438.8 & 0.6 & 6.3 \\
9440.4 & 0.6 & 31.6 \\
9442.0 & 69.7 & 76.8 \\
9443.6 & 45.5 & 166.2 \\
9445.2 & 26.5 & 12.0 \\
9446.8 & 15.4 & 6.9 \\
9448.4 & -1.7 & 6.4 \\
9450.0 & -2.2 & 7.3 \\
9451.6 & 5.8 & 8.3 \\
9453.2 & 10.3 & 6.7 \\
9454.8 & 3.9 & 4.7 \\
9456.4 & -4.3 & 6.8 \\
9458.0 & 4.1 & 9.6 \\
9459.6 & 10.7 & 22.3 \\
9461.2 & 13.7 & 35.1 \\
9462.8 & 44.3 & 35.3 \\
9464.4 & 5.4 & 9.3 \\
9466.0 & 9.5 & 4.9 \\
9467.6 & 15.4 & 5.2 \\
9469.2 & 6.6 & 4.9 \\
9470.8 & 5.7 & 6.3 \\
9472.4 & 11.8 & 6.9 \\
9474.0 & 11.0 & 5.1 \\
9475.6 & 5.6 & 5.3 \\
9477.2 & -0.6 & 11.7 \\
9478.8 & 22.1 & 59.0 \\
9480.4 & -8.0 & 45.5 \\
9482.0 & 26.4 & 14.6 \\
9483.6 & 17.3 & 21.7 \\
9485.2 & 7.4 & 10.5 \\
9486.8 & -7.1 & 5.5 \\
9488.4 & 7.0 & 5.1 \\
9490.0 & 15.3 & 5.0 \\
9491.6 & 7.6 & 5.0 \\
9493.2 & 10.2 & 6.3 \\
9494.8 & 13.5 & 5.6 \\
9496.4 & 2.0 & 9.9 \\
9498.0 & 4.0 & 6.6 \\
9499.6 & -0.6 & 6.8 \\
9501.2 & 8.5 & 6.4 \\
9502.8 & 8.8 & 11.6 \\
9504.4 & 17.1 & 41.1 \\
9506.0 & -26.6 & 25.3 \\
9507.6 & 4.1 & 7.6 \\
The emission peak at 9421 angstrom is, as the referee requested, [O II]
